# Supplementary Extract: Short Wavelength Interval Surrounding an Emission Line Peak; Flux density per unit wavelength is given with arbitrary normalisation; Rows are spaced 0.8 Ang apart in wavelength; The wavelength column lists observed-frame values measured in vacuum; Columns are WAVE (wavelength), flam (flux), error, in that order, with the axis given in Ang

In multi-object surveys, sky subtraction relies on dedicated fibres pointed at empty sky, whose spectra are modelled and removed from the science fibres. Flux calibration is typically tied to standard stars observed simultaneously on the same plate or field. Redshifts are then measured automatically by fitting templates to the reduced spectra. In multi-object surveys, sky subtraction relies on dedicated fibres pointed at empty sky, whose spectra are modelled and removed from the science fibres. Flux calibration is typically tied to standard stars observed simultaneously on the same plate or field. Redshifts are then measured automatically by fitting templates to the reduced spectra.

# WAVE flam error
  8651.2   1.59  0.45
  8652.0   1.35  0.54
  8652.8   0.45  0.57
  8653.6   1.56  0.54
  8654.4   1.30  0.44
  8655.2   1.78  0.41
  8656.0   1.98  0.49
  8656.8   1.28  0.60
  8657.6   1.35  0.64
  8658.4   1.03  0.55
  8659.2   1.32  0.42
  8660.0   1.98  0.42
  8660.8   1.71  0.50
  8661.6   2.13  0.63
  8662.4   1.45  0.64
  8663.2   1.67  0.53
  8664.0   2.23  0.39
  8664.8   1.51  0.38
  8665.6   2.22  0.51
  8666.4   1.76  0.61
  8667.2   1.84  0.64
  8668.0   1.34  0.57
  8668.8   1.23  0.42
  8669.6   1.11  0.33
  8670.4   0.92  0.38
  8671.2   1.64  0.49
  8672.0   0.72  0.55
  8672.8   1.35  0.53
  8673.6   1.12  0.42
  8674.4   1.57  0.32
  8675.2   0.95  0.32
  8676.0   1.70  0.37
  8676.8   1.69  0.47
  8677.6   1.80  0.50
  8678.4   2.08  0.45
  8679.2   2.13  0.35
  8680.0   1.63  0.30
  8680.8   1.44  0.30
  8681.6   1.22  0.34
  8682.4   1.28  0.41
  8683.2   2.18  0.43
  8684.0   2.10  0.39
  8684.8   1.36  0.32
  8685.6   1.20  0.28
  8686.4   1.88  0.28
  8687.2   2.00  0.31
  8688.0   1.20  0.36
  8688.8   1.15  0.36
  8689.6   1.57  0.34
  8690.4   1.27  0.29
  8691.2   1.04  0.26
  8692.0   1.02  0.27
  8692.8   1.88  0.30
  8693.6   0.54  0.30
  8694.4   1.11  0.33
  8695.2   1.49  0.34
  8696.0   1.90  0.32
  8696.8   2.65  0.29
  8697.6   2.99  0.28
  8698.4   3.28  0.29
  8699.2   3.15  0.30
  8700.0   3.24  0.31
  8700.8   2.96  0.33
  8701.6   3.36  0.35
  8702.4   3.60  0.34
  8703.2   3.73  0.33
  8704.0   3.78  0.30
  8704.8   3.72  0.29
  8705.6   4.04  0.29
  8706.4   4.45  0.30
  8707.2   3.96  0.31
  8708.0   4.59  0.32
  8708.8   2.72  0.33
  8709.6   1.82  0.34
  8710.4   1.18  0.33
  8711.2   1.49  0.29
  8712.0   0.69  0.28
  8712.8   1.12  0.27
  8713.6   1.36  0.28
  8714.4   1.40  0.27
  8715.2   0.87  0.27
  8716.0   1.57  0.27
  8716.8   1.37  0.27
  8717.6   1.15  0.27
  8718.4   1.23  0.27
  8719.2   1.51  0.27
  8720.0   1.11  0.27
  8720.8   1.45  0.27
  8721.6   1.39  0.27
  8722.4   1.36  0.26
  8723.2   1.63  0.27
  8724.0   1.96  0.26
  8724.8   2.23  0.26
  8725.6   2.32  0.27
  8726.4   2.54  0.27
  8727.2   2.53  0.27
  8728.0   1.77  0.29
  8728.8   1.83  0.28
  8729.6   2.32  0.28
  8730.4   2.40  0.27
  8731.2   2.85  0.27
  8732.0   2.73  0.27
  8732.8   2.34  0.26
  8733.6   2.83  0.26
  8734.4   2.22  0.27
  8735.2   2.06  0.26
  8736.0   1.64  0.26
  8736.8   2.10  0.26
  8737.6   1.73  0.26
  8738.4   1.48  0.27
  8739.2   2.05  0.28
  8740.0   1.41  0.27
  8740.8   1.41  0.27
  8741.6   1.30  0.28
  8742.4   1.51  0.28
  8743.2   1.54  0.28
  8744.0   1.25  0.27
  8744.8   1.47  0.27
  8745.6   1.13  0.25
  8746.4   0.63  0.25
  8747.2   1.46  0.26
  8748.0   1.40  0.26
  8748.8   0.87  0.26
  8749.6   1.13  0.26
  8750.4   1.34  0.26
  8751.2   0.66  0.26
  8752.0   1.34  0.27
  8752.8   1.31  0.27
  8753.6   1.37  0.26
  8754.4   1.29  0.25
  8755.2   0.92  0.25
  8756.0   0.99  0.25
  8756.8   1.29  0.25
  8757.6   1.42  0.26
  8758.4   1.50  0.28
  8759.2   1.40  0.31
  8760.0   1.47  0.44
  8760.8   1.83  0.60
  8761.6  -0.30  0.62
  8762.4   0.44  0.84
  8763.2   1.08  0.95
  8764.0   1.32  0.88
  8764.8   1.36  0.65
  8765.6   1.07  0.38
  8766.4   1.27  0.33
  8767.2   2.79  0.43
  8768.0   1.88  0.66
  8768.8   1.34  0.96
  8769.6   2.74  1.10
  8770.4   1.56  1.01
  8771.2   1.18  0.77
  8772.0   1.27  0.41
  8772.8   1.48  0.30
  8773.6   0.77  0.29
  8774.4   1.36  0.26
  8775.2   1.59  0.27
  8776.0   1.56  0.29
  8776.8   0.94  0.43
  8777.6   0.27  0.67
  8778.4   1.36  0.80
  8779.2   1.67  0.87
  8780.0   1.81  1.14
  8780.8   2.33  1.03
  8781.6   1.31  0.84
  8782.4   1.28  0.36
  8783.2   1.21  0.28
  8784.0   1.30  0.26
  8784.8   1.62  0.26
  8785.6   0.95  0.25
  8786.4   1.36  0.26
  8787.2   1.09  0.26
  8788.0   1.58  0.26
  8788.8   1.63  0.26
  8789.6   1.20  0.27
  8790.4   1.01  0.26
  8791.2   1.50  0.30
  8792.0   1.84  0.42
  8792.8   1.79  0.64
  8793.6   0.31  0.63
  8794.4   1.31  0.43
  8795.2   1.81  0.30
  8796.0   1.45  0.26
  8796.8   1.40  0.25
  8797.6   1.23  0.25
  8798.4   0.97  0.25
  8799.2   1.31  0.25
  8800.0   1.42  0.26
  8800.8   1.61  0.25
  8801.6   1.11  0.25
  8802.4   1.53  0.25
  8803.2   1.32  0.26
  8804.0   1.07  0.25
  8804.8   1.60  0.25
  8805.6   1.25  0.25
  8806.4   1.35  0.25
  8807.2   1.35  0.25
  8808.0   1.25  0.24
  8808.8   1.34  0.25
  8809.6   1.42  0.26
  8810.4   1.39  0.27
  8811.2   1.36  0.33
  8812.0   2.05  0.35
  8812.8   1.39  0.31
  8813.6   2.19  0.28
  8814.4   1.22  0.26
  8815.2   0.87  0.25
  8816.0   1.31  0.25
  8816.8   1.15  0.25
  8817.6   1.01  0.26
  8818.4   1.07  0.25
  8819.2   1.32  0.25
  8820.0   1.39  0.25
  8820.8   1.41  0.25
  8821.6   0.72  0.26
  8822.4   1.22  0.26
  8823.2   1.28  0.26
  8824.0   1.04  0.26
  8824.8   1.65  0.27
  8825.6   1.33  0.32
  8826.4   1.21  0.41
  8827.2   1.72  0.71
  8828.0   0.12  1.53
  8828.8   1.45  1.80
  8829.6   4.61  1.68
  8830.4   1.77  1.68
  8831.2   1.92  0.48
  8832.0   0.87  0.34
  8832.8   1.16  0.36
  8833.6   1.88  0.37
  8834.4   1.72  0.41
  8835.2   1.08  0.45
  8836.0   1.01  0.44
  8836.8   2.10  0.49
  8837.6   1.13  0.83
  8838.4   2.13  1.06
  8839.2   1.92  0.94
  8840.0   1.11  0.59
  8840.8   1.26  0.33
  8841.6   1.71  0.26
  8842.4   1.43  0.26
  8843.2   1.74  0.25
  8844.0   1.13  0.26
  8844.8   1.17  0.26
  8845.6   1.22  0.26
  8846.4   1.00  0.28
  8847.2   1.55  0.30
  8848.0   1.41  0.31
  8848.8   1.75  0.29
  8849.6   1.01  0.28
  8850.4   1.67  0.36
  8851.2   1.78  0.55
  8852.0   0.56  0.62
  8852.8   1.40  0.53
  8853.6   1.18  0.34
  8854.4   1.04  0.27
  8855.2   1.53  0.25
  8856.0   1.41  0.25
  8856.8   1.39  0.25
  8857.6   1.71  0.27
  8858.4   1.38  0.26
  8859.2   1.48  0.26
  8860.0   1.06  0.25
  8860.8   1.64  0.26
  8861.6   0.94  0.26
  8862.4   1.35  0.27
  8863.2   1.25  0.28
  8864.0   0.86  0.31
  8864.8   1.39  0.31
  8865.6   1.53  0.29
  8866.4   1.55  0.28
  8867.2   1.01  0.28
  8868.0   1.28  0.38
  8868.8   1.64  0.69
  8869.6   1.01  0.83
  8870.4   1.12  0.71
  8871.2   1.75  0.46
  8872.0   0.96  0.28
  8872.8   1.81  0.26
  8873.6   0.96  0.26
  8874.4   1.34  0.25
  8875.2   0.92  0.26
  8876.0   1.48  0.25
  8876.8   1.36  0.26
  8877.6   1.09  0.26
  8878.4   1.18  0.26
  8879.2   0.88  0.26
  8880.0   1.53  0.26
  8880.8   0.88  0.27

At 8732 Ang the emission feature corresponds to [N II]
